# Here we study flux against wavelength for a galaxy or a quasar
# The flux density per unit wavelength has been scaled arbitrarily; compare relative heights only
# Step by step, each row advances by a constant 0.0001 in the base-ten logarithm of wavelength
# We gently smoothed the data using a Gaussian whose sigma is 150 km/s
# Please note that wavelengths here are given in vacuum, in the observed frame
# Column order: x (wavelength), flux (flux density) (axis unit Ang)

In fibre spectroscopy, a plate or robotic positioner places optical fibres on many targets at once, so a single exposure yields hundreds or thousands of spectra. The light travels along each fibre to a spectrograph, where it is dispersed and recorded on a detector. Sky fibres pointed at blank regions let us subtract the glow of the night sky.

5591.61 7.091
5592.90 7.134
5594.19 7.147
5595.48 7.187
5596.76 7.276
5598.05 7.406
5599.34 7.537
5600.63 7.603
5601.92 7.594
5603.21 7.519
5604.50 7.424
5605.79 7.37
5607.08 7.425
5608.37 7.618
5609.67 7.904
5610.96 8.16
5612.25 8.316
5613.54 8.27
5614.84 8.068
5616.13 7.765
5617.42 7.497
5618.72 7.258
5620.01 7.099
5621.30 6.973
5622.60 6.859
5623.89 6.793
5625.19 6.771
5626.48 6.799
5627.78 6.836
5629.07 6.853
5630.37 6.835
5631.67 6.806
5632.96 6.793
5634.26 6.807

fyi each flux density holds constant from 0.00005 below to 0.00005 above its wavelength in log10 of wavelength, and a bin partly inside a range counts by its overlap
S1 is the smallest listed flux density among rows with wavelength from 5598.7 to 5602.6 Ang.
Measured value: 7.537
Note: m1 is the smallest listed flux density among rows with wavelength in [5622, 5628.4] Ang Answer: 6.771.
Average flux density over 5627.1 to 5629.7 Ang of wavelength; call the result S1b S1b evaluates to 6.85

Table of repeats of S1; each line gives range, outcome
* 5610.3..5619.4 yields 7.258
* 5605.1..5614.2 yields 7.37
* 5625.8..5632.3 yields 6.799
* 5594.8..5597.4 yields 7.187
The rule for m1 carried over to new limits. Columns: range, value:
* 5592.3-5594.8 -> 7.134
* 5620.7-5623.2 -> 6.859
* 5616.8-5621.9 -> 6.973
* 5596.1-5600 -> 7.276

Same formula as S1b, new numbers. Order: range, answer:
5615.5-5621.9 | 7.33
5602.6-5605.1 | 7.47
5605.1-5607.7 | 7.4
